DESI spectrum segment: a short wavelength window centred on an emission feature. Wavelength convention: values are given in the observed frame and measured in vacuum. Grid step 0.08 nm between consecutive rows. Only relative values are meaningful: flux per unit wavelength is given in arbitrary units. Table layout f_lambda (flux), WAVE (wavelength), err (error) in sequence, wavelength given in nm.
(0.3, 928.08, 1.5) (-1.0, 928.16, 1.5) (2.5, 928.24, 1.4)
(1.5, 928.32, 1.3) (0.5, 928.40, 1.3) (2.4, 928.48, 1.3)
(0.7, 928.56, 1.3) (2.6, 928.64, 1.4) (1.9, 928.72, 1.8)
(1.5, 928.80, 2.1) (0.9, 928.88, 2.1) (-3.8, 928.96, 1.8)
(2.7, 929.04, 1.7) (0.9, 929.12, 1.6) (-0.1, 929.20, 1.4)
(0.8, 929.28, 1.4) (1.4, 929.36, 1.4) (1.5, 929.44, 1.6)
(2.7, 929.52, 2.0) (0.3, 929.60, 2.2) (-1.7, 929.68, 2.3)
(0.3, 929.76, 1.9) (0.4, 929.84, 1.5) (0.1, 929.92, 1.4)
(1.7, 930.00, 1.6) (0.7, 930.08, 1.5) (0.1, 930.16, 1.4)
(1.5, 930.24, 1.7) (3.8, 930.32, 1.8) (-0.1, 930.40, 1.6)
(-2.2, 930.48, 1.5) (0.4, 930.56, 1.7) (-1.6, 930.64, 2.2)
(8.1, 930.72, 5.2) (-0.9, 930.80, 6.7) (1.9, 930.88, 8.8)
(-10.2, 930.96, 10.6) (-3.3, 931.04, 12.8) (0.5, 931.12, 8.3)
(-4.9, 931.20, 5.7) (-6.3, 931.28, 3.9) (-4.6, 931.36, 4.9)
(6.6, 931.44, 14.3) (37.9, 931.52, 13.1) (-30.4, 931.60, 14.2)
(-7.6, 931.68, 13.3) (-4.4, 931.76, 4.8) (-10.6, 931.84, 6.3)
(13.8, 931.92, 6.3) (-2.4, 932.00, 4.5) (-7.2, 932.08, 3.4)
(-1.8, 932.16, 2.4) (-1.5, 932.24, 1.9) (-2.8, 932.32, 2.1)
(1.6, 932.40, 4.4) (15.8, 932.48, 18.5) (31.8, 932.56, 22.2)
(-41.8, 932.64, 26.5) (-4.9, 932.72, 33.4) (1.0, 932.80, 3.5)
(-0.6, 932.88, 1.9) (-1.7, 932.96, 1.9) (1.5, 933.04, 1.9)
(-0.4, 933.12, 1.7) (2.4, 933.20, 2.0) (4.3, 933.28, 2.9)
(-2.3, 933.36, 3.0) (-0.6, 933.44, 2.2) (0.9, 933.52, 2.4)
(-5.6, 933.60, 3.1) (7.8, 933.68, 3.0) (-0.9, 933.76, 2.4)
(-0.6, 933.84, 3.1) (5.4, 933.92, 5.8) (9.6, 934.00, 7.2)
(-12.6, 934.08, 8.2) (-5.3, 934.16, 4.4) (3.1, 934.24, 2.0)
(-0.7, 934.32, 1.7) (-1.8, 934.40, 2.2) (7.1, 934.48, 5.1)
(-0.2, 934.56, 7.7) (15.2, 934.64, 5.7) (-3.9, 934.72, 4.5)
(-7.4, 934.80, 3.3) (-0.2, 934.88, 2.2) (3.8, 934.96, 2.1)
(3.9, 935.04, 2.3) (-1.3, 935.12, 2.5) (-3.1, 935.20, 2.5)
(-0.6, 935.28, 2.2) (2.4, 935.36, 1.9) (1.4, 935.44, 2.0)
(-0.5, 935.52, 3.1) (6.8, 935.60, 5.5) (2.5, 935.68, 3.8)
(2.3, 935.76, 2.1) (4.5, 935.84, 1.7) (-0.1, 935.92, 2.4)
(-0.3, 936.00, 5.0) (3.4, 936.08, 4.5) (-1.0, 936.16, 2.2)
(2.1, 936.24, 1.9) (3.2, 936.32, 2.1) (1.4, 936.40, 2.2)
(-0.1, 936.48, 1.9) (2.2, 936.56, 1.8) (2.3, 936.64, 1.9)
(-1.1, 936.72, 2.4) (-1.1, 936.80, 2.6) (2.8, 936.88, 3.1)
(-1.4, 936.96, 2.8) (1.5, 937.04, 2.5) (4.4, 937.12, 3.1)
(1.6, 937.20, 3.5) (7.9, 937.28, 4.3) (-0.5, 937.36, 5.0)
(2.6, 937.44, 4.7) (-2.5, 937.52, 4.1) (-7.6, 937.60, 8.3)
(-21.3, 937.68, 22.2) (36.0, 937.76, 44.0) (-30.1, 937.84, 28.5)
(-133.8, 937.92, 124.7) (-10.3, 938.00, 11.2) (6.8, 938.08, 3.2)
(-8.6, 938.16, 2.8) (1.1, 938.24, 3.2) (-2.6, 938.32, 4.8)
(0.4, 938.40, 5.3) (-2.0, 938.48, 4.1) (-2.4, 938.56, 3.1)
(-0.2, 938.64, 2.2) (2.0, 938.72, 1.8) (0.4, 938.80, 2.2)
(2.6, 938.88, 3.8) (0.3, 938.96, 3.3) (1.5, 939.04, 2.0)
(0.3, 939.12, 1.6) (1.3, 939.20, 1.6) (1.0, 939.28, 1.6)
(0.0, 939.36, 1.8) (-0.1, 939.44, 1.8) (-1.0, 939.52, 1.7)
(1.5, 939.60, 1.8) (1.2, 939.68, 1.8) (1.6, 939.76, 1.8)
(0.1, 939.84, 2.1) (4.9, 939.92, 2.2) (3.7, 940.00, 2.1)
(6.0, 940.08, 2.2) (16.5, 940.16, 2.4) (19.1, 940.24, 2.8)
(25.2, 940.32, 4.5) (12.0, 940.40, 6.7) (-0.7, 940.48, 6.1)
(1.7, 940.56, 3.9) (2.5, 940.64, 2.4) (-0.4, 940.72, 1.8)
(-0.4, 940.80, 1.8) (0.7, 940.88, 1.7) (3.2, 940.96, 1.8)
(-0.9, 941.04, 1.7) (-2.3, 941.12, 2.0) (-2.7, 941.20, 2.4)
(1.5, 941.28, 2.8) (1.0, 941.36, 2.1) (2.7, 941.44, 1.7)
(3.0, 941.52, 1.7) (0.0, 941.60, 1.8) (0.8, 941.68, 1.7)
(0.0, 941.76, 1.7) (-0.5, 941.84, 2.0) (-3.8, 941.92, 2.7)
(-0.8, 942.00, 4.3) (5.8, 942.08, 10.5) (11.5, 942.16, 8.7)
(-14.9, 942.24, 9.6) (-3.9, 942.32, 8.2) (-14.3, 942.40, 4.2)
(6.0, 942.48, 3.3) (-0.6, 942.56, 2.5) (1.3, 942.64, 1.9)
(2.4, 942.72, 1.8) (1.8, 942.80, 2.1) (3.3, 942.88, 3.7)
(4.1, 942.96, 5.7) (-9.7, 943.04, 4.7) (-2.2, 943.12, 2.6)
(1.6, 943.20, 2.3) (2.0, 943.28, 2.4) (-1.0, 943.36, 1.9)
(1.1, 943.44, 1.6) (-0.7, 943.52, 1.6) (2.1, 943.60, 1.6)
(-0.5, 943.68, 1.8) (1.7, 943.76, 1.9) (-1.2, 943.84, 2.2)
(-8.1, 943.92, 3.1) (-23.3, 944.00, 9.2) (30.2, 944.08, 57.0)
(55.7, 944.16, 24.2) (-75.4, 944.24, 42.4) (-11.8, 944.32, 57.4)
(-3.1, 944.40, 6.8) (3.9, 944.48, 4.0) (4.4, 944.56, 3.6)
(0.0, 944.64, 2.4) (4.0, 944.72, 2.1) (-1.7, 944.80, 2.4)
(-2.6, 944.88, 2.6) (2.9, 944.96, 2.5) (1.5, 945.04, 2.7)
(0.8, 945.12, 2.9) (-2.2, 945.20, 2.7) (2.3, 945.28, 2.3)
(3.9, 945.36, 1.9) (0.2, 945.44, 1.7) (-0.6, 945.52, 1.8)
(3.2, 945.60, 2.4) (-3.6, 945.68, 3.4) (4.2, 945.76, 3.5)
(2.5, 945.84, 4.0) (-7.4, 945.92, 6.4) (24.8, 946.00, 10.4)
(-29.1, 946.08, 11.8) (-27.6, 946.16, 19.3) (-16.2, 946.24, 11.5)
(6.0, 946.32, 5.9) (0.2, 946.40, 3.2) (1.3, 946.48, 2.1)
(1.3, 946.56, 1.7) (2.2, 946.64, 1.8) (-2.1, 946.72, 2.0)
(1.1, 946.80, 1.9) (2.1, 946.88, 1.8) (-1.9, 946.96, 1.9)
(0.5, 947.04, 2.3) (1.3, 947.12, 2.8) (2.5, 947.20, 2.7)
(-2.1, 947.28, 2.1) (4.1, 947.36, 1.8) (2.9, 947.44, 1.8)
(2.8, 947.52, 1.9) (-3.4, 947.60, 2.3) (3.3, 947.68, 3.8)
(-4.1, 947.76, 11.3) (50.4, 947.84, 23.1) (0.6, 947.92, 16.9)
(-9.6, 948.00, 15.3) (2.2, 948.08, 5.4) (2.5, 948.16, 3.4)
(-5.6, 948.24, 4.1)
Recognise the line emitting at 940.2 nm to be H-beta 4861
